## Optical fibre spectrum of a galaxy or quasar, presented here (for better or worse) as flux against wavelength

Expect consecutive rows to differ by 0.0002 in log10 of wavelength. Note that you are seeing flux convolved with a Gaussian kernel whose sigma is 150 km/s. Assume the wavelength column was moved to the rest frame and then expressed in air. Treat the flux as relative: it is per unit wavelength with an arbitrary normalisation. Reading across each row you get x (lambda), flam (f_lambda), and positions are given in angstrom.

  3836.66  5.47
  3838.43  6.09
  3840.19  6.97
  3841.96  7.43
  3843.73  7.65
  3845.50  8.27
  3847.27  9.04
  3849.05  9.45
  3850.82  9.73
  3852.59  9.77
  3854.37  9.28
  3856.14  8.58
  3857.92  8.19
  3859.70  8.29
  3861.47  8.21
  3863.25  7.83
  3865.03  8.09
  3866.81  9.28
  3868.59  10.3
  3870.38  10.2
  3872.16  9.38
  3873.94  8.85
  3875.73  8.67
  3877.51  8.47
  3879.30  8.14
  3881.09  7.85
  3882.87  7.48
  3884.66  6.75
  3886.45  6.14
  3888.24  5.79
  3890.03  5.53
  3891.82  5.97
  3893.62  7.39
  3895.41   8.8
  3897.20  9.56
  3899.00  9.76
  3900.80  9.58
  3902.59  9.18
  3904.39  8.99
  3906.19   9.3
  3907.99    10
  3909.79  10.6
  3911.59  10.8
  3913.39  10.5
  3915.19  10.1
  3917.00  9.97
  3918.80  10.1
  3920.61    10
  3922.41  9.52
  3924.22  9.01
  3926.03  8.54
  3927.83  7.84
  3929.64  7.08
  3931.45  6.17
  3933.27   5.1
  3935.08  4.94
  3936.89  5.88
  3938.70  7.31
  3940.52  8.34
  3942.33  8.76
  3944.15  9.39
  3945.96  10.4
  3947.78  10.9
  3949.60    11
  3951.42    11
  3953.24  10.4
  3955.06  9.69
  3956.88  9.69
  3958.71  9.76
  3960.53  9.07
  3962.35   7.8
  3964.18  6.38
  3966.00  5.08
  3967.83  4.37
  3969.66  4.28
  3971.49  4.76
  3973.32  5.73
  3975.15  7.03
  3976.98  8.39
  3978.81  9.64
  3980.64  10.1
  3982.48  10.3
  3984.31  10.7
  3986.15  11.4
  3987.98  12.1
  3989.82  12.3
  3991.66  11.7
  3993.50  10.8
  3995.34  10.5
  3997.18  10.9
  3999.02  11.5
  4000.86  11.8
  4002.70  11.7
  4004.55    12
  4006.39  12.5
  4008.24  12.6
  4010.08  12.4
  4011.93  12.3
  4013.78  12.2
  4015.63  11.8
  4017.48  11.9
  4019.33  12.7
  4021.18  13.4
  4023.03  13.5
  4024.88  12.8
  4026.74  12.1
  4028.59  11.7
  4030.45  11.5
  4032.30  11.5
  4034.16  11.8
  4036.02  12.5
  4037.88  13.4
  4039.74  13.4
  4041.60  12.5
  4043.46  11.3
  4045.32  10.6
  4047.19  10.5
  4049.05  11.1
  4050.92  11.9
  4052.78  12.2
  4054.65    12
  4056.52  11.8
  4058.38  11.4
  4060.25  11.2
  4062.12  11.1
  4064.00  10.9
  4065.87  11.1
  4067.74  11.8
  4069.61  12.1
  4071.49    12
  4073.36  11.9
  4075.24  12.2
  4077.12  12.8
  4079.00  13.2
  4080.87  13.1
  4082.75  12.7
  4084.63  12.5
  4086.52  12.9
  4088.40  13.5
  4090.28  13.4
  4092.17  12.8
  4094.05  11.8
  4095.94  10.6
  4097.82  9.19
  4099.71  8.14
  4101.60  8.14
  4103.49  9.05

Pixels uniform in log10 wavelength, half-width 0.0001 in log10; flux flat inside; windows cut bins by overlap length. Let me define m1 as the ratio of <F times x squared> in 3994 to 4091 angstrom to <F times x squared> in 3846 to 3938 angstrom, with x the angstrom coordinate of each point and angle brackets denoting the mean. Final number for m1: 1.5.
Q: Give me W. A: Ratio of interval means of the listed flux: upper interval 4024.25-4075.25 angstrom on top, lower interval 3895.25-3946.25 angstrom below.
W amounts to 1.34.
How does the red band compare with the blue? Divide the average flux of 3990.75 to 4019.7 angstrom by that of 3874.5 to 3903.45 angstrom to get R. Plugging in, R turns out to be 1.51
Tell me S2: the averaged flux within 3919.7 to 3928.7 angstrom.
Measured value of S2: 8.99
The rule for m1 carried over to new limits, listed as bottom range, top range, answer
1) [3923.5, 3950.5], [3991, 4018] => 1.51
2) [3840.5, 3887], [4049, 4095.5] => 1.59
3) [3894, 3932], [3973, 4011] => 1.21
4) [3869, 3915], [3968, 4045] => 1.37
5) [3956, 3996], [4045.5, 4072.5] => 1.37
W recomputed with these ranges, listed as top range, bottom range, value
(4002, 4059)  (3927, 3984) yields 1.52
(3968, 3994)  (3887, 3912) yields 1.06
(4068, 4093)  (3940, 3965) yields 1.33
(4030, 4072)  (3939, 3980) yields 1.42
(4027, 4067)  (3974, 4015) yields 1.05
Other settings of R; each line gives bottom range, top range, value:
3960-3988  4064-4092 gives 1.60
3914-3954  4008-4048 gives 1.40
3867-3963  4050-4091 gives 1.39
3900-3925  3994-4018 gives 1.20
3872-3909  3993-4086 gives 1.47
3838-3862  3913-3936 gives 0.99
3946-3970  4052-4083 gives 1.39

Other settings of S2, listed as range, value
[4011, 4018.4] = 12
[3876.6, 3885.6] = 7.74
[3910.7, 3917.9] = 10.3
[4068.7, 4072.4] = 12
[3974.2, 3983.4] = 9.09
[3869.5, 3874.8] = 9.49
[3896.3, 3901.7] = 9.64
